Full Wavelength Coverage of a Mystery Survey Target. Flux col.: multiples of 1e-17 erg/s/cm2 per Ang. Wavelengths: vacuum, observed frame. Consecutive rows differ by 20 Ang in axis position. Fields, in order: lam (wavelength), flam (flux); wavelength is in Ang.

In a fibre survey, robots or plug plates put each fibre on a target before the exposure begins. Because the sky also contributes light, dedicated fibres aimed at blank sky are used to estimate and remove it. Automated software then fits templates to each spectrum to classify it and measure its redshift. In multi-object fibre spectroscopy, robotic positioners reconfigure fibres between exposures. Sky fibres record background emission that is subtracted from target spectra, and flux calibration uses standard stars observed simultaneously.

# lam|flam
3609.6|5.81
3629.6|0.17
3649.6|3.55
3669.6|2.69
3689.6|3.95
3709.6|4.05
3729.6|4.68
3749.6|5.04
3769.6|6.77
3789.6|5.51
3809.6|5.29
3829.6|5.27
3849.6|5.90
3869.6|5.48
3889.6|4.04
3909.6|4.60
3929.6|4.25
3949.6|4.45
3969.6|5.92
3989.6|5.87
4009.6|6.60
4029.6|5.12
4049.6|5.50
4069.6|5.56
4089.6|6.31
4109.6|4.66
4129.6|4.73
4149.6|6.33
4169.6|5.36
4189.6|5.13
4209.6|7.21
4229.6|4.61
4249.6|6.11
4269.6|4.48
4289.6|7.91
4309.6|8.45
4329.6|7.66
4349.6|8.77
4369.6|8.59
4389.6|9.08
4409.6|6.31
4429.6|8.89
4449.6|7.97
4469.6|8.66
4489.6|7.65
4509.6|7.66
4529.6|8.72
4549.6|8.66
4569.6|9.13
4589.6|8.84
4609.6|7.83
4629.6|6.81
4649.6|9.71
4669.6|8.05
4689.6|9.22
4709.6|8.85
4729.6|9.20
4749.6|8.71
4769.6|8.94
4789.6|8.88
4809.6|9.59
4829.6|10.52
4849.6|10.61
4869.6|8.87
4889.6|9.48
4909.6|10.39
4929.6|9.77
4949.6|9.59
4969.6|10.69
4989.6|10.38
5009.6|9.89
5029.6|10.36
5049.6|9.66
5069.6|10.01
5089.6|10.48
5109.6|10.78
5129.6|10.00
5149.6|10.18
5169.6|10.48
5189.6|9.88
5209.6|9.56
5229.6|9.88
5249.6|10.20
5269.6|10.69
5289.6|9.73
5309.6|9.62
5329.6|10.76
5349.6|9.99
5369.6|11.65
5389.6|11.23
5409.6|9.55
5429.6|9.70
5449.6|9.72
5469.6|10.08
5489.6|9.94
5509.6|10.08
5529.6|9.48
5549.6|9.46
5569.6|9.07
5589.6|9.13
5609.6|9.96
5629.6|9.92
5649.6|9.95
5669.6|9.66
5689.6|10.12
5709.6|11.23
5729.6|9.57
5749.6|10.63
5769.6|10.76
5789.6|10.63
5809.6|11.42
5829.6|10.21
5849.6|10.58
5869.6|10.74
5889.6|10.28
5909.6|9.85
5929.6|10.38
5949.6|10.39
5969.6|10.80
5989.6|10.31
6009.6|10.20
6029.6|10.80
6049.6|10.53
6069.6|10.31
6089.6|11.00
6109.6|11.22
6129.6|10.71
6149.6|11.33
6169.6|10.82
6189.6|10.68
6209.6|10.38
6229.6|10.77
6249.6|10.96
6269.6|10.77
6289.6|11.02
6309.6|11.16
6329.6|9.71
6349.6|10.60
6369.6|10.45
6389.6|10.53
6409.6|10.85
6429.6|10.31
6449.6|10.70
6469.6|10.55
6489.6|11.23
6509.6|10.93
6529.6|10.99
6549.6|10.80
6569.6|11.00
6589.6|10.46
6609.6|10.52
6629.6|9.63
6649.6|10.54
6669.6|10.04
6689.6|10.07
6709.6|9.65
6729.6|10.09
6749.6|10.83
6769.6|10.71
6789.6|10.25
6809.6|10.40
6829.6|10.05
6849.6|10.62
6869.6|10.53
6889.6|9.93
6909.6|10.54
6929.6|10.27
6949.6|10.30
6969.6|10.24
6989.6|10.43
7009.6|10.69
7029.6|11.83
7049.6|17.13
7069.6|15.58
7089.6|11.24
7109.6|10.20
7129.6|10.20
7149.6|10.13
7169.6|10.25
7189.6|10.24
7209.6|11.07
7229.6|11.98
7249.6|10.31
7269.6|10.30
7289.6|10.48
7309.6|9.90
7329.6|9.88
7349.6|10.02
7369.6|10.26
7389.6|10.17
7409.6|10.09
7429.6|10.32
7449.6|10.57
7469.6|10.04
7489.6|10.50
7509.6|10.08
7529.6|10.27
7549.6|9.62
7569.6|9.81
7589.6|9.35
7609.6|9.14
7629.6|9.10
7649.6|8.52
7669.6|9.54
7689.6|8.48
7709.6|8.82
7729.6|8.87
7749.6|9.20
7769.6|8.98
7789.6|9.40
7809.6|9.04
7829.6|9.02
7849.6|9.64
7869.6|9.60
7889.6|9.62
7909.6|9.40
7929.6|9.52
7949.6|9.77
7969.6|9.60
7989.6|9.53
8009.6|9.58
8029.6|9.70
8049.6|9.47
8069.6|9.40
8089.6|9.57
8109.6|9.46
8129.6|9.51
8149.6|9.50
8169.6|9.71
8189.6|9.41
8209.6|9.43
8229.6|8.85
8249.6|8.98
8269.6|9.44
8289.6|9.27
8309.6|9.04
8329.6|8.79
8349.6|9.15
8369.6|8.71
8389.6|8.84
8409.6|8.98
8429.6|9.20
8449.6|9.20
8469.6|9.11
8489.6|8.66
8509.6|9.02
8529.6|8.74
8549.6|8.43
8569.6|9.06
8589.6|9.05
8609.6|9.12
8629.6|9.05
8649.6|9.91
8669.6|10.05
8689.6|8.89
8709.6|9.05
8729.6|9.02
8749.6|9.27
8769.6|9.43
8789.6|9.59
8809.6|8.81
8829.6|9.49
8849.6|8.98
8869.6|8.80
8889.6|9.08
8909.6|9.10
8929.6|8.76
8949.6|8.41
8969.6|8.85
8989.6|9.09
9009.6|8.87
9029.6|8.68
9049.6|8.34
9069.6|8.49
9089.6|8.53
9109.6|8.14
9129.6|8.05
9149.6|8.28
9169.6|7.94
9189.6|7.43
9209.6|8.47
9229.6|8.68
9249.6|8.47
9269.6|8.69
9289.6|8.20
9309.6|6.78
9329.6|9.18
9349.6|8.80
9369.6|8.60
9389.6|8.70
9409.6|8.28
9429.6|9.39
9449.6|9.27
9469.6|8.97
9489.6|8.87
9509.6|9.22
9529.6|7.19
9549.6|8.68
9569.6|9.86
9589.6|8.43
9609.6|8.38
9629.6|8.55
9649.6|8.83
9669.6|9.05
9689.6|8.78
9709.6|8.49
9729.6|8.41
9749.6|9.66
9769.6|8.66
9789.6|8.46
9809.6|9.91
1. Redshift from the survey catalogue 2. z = 0.075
